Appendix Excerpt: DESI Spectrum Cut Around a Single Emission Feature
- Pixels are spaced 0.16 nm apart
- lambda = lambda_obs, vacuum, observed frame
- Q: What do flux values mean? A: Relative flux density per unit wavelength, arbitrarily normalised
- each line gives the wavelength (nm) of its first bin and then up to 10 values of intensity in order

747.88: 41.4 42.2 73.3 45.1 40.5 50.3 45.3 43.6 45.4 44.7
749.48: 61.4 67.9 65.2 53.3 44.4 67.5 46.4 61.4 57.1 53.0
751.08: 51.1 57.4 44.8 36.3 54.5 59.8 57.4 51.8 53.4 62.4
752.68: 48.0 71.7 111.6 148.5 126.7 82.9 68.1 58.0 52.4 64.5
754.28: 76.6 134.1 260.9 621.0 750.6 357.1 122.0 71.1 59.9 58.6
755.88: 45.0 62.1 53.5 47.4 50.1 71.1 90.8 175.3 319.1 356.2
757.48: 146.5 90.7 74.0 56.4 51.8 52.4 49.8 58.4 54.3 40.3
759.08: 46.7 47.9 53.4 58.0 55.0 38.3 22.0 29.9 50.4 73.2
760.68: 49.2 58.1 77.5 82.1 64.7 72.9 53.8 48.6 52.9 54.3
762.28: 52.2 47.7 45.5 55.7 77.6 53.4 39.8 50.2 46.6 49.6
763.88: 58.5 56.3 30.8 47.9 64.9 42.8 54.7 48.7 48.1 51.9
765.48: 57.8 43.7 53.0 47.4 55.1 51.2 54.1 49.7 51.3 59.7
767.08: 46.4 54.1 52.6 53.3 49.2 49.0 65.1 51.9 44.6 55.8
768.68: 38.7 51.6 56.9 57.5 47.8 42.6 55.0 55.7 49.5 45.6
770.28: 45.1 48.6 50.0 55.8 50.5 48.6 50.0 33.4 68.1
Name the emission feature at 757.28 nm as [N II]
